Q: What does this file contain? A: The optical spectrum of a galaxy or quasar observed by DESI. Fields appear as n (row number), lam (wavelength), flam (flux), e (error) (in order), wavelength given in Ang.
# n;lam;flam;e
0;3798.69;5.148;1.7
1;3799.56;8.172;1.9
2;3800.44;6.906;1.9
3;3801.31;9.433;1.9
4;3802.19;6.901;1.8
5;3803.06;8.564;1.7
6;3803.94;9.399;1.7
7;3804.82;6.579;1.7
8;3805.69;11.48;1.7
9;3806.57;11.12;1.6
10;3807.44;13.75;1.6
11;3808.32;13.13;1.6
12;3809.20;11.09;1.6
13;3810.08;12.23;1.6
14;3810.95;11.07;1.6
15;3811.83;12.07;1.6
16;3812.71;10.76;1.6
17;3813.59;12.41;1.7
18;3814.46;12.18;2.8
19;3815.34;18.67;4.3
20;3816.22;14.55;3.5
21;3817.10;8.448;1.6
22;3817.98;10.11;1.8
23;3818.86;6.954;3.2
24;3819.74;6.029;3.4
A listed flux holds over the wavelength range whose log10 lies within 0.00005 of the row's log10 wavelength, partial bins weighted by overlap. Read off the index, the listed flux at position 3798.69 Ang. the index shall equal 5.148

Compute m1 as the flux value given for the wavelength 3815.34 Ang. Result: 18.67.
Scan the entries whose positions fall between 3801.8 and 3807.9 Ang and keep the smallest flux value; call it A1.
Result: 6.579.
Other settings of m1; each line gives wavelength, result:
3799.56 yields 8.172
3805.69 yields 11.48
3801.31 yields 9.433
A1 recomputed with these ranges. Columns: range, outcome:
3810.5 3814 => 10.76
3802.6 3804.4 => 8.564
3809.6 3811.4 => 11.07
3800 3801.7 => 6.906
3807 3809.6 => 11.09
